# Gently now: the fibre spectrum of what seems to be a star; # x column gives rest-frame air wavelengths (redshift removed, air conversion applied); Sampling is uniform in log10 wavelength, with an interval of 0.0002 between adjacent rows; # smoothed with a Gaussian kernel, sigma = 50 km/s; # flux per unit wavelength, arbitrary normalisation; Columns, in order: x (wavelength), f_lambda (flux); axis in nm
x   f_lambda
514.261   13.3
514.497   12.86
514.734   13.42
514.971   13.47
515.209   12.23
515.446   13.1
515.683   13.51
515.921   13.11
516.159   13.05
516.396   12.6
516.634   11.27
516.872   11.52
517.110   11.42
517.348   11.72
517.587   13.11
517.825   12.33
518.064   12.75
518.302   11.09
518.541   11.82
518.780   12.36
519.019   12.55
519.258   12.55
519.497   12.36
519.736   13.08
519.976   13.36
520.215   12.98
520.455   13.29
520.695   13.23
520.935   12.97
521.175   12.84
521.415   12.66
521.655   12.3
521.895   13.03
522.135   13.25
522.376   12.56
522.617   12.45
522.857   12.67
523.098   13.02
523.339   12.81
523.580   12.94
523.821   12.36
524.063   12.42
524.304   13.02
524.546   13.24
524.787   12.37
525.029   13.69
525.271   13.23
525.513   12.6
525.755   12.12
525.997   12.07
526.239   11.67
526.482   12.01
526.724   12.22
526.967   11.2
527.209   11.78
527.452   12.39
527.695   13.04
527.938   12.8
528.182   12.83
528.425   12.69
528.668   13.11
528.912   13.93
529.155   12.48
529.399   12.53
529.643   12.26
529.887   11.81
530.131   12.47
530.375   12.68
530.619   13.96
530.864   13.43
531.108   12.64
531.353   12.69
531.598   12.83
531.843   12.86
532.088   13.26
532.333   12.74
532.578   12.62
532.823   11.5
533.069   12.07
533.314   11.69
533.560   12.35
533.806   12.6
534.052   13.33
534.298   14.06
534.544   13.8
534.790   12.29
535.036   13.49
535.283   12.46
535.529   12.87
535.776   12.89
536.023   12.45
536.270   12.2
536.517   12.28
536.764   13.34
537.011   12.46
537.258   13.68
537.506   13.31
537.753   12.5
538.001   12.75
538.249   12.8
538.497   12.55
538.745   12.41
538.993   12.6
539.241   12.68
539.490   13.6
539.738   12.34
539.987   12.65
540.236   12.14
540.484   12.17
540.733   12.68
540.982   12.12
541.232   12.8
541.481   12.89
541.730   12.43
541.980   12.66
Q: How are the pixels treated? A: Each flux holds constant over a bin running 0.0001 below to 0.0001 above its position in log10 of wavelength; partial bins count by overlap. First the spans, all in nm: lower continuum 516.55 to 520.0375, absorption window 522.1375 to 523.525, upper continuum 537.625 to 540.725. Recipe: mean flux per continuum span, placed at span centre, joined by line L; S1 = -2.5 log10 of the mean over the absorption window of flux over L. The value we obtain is -0.040 mag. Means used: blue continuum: 12.2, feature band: 12.8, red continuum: 12.6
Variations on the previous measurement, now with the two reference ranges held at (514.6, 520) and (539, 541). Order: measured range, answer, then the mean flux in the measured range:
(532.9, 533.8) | 0.04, 12.1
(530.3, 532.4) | -0.04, 13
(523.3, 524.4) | -0.02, 12.7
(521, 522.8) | -0.02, 12.7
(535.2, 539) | -0.01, 12.7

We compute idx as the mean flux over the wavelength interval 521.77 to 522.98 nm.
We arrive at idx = 12.8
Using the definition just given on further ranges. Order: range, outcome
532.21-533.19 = 12.2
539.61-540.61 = 12.3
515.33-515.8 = 13.3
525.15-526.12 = 12.5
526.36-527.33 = 11.8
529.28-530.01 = 12.2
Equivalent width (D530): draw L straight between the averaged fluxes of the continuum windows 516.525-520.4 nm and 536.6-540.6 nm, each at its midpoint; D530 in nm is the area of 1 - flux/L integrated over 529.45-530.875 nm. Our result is -0.017 nm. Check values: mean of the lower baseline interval 12.3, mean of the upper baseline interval 12.7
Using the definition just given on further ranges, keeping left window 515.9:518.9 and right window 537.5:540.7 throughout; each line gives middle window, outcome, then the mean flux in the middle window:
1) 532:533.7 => 0.03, 12.3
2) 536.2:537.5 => -0.03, 12.9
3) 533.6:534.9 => -0.07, 13.2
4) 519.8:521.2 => -0.11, 13.1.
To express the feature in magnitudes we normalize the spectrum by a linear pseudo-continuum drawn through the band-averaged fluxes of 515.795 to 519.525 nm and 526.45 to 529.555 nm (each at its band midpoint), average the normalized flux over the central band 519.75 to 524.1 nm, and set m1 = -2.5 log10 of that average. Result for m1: -0.042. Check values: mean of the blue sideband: 12.2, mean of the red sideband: 12.6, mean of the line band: 12.9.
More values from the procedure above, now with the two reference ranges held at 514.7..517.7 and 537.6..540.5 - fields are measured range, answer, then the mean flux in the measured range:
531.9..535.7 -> -0.01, 12.7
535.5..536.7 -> 0.01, 12.5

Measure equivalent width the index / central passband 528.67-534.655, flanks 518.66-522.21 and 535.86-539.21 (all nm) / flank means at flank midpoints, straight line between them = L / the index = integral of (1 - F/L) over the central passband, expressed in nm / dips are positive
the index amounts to -0.01 nm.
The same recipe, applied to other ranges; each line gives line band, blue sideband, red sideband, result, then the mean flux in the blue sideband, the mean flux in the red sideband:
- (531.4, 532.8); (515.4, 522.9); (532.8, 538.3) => 0.00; 12.6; 12.8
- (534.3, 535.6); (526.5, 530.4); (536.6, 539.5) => -0.04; 12.5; 12.9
